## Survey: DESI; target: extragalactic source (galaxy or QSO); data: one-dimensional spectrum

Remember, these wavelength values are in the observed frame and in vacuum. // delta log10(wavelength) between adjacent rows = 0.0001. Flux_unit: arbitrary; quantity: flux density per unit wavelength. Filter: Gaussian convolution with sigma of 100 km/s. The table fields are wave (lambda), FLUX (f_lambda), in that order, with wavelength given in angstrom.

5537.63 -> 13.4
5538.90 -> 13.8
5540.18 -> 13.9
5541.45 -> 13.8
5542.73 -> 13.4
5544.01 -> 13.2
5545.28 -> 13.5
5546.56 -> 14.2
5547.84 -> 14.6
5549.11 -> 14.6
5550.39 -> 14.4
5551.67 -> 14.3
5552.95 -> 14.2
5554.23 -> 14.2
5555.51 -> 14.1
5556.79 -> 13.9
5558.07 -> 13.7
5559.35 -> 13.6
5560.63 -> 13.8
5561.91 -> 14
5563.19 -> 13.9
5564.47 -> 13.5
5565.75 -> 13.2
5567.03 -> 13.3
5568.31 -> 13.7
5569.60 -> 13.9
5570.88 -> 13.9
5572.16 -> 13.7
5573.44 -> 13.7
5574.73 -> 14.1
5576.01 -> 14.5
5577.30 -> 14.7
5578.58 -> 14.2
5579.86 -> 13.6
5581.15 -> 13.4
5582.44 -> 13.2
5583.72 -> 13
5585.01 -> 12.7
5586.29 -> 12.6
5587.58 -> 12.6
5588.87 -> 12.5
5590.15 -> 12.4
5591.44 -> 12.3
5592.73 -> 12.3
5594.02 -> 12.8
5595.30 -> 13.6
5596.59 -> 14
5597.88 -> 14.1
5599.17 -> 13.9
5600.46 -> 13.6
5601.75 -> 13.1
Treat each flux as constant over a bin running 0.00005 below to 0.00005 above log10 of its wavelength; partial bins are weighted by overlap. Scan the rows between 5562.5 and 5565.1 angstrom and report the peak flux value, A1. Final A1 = 13.9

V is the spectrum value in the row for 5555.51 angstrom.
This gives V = 14.1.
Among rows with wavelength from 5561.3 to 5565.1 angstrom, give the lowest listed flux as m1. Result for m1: 13.5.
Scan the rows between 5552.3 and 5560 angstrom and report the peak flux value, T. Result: 14.2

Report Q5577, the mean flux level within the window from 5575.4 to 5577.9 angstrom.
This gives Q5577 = 14.6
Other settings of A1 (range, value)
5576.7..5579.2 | 14.7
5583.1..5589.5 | 13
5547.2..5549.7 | 14.6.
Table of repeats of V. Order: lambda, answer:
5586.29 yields 12.6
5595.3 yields 13.6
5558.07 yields 13.7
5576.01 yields 14.5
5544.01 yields 13.2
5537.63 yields 13.4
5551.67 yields 14.3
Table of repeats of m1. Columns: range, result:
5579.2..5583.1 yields 13.2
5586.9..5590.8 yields 12.4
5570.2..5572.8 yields 13.7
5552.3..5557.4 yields 13.9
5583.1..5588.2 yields 12.6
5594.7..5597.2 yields 13.6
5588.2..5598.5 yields 12.3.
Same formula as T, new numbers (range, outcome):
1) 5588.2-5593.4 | 12.5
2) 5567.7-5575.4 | 14.1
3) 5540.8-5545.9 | 13.8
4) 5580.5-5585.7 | 13.4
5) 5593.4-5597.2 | 14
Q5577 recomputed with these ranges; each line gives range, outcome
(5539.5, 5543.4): 13.7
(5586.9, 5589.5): 12.5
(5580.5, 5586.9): 13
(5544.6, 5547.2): 13.9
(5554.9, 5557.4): 14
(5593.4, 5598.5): 13.6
